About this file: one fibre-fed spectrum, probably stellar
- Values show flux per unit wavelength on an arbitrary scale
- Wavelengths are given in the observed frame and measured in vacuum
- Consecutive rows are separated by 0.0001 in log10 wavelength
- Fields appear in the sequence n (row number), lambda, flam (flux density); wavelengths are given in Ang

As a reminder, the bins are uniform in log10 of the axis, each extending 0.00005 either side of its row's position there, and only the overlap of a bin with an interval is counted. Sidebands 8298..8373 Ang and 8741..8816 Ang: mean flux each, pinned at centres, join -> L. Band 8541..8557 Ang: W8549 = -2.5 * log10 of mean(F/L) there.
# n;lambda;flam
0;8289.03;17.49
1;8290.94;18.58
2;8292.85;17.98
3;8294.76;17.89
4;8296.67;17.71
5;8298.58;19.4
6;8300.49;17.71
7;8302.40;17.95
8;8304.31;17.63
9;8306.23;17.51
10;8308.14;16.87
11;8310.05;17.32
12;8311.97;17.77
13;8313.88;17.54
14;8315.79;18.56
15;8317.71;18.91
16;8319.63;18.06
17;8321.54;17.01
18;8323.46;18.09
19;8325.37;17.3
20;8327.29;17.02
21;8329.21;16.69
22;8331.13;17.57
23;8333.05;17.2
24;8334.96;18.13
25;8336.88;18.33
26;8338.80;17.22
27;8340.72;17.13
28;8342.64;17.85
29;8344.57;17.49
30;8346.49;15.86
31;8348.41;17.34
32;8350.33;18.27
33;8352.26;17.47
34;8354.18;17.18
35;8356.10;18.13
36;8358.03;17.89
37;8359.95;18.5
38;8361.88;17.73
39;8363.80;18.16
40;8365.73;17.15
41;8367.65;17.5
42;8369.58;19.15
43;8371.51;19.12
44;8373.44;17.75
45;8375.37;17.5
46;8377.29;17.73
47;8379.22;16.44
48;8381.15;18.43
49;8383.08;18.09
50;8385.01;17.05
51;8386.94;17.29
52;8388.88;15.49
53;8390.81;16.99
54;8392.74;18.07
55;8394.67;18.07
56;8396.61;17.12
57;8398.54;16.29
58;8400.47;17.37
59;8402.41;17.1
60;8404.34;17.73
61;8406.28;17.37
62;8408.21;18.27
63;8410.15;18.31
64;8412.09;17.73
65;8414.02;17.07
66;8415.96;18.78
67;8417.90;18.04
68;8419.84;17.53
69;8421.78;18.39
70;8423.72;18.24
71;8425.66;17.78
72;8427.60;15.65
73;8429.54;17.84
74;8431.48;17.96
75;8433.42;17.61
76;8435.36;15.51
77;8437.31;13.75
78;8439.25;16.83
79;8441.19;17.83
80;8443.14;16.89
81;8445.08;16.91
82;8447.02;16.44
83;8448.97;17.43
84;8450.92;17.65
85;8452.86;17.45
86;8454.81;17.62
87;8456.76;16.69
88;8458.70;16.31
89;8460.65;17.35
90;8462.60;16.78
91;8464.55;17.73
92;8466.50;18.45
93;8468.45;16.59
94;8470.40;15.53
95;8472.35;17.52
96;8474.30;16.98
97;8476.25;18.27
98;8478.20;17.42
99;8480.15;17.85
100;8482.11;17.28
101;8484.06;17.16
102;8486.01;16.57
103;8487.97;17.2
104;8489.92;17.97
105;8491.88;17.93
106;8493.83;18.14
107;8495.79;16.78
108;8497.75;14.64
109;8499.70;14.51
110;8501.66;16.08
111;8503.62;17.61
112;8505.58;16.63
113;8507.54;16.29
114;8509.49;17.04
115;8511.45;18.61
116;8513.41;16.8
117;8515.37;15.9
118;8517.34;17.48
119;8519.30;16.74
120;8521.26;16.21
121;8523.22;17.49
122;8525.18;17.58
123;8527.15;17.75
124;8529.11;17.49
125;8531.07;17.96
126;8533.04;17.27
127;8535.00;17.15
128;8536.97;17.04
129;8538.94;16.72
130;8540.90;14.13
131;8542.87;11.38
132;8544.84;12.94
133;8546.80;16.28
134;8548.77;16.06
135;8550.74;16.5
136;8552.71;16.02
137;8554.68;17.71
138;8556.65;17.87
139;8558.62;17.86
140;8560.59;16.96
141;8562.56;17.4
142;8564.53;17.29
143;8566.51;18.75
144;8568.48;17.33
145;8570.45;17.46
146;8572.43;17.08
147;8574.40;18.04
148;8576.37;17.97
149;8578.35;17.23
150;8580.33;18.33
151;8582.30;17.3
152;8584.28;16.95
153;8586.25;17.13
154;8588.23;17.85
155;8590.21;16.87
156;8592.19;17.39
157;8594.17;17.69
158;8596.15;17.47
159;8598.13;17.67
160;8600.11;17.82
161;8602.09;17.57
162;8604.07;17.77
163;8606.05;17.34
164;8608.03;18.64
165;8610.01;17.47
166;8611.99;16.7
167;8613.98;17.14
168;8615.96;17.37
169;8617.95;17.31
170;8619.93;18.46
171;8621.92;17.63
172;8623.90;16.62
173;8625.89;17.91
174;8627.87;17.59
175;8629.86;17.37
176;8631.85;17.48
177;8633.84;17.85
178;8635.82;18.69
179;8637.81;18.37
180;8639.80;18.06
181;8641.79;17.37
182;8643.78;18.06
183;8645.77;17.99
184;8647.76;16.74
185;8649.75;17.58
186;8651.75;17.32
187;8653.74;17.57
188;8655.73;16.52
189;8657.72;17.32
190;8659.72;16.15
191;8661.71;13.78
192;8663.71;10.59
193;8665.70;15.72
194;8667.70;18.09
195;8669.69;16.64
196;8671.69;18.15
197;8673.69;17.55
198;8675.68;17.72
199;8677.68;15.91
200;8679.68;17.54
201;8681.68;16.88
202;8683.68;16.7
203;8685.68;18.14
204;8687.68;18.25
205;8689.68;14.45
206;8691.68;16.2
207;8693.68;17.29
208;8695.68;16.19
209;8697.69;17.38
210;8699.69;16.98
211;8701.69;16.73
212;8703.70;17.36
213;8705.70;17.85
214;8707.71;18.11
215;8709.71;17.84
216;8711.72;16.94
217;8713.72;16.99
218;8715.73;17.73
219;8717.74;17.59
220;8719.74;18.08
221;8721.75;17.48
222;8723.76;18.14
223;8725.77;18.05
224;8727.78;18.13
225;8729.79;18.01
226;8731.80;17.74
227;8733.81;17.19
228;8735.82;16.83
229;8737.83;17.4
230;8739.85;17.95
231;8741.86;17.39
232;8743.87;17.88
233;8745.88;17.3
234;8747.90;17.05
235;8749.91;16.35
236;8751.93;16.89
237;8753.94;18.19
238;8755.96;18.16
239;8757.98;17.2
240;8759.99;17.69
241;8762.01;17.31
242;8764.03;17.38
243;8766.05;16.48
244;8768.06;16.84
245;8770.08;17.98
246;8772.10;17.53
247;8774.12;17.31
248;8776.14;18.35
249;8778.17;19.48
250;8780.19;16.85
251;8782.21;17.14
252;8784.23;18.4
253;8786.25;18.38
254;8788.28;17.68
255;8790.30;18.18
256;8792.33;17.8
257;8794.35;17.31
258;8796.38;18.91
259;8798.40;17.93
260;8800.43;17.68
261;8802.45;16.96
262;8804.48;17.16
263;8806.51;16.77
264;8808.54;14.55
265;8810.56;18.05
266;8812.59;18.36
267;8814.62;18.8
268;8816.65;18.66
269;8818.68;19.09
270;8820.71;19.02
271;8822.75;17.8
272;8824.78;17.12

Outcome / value 0.15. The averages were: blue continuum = 17.7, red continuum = 17.6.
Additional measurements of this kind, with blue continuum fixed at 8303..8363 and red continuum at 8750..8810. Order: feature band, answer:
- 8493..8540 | 0.04 mag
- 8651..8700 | 0.06 mag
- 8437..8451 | 0.05 mag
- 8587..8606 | 0.00 mag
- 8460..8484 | 0.02 mag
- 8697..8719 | 0.01 mag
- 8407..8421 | -0.02 mag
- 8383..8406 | 0.03 mag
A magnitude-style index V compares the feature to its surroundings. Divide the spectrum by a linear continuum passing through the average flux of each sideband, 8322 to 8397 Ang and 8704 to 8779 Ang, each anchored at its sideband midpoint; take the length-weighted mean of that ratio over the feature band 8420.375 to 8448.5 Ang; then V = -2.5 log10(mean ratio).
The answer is 0.04 mag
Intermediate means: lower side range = 17.6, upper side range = 17.6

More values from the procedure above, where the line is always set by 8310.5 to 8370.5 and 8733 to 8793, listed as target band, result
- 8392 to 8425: -0.004 mag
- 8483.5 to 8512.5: 0.048 mag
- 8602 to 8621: 0.001 mag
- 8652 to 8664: 0.121 mag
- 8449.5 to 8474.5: 0.032 mag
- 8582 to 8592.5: 0.023 mag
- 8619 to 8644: -0.013 mag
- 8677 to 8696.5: 0.051 mag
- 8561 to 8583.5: -0.001 mag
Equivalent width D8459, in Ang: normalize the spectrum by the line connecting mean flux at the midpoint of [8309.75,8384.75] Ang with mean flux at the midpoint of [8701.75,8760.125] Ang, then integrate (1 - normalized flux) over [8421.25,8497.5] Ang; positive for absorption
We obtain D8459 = 2.18 Ang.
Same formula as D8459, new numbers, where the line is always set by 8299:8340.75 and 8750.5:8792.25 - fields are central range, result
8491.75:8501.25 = 0.8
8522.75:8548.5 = 2.1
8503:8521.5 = 0.7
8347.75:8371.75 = -0.4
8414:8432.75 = -0.1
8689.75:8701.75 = 0.7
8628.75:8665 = 1.5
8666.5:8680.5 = 0.2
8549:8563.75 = 0.4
